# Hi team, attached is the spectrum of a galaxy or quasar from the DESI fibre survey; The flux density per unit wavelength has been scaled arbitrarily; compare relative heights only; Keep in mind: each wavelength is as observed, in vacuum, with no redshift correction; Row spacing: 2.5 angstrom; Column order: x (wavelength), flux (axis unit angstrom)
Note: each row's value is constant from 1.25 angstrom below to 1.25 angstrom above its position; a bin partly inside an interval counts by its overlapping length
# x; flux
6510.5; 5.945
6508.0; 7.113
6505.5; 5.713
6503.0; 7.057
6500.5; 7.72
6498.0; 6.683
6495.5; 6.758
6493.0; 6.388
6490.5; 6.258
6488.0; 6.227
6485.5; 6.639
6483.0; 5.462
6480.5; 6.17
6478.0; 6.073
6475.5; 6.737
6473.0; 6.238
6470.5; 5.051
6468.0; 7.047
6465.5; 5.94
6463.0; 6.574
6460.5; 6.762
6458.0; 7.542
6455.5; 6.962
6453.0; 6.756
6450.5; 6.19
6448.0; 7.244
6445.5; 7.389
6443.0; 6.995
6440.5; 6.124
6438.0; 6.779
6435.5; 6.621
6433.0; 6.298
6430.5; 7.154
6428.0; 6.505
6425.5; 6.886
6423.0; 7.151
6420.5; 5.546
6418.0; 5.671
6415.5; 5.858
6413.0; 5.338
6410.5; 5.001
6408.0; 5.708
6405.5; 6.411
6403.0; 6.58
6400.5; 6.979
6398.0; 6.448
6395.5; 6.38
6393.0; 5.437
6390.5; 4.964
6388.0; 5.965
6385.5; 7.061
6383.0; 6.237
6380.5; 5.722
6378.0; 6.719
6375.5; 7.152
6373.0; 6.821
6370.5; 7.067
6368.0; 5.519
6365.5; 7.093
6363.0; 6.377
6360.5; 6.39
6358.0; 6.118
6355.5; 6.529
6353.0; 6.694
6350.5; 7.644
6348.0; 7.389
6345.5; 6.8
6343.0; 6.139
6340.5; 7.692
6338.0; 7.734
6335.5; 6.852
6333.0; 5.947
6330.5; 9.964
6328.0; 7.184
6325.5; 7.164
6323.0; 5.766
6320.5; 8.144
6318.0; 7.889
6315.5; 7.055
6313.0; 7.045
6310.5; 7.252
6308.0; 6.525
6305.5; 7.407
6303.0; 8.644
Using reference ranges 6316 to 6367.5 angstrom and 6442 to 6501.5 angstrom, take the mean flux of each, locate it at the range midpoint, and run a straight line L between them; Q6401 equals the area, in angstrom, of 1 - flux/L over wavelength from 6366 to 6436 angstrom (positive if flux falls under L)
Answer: 5.8 angstrom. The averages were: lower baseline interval 7.05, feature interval 6.26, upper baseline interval 6.57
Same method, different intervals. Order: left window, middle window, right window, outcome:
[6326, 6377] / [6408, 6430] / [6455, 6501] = 2.2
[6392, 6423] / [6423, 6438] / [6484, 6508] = -1.4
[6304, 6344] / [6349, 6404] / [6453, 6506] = 4.3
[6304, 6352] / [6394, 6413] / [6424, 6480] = 2.0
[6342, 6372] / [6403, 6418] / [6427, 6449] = 2.2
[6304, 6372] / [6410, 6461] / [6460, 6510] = 0.7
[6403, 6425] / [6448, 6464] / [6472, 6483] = -1.9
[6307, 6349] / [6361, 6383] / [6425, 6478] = 1.5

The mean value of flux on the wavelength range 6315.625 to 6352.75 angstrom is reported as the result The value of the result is 7.28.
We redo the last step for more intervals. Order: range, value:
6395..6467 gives 6.48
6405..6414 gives 5.56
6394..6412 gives 6.19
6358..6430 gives 6.26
